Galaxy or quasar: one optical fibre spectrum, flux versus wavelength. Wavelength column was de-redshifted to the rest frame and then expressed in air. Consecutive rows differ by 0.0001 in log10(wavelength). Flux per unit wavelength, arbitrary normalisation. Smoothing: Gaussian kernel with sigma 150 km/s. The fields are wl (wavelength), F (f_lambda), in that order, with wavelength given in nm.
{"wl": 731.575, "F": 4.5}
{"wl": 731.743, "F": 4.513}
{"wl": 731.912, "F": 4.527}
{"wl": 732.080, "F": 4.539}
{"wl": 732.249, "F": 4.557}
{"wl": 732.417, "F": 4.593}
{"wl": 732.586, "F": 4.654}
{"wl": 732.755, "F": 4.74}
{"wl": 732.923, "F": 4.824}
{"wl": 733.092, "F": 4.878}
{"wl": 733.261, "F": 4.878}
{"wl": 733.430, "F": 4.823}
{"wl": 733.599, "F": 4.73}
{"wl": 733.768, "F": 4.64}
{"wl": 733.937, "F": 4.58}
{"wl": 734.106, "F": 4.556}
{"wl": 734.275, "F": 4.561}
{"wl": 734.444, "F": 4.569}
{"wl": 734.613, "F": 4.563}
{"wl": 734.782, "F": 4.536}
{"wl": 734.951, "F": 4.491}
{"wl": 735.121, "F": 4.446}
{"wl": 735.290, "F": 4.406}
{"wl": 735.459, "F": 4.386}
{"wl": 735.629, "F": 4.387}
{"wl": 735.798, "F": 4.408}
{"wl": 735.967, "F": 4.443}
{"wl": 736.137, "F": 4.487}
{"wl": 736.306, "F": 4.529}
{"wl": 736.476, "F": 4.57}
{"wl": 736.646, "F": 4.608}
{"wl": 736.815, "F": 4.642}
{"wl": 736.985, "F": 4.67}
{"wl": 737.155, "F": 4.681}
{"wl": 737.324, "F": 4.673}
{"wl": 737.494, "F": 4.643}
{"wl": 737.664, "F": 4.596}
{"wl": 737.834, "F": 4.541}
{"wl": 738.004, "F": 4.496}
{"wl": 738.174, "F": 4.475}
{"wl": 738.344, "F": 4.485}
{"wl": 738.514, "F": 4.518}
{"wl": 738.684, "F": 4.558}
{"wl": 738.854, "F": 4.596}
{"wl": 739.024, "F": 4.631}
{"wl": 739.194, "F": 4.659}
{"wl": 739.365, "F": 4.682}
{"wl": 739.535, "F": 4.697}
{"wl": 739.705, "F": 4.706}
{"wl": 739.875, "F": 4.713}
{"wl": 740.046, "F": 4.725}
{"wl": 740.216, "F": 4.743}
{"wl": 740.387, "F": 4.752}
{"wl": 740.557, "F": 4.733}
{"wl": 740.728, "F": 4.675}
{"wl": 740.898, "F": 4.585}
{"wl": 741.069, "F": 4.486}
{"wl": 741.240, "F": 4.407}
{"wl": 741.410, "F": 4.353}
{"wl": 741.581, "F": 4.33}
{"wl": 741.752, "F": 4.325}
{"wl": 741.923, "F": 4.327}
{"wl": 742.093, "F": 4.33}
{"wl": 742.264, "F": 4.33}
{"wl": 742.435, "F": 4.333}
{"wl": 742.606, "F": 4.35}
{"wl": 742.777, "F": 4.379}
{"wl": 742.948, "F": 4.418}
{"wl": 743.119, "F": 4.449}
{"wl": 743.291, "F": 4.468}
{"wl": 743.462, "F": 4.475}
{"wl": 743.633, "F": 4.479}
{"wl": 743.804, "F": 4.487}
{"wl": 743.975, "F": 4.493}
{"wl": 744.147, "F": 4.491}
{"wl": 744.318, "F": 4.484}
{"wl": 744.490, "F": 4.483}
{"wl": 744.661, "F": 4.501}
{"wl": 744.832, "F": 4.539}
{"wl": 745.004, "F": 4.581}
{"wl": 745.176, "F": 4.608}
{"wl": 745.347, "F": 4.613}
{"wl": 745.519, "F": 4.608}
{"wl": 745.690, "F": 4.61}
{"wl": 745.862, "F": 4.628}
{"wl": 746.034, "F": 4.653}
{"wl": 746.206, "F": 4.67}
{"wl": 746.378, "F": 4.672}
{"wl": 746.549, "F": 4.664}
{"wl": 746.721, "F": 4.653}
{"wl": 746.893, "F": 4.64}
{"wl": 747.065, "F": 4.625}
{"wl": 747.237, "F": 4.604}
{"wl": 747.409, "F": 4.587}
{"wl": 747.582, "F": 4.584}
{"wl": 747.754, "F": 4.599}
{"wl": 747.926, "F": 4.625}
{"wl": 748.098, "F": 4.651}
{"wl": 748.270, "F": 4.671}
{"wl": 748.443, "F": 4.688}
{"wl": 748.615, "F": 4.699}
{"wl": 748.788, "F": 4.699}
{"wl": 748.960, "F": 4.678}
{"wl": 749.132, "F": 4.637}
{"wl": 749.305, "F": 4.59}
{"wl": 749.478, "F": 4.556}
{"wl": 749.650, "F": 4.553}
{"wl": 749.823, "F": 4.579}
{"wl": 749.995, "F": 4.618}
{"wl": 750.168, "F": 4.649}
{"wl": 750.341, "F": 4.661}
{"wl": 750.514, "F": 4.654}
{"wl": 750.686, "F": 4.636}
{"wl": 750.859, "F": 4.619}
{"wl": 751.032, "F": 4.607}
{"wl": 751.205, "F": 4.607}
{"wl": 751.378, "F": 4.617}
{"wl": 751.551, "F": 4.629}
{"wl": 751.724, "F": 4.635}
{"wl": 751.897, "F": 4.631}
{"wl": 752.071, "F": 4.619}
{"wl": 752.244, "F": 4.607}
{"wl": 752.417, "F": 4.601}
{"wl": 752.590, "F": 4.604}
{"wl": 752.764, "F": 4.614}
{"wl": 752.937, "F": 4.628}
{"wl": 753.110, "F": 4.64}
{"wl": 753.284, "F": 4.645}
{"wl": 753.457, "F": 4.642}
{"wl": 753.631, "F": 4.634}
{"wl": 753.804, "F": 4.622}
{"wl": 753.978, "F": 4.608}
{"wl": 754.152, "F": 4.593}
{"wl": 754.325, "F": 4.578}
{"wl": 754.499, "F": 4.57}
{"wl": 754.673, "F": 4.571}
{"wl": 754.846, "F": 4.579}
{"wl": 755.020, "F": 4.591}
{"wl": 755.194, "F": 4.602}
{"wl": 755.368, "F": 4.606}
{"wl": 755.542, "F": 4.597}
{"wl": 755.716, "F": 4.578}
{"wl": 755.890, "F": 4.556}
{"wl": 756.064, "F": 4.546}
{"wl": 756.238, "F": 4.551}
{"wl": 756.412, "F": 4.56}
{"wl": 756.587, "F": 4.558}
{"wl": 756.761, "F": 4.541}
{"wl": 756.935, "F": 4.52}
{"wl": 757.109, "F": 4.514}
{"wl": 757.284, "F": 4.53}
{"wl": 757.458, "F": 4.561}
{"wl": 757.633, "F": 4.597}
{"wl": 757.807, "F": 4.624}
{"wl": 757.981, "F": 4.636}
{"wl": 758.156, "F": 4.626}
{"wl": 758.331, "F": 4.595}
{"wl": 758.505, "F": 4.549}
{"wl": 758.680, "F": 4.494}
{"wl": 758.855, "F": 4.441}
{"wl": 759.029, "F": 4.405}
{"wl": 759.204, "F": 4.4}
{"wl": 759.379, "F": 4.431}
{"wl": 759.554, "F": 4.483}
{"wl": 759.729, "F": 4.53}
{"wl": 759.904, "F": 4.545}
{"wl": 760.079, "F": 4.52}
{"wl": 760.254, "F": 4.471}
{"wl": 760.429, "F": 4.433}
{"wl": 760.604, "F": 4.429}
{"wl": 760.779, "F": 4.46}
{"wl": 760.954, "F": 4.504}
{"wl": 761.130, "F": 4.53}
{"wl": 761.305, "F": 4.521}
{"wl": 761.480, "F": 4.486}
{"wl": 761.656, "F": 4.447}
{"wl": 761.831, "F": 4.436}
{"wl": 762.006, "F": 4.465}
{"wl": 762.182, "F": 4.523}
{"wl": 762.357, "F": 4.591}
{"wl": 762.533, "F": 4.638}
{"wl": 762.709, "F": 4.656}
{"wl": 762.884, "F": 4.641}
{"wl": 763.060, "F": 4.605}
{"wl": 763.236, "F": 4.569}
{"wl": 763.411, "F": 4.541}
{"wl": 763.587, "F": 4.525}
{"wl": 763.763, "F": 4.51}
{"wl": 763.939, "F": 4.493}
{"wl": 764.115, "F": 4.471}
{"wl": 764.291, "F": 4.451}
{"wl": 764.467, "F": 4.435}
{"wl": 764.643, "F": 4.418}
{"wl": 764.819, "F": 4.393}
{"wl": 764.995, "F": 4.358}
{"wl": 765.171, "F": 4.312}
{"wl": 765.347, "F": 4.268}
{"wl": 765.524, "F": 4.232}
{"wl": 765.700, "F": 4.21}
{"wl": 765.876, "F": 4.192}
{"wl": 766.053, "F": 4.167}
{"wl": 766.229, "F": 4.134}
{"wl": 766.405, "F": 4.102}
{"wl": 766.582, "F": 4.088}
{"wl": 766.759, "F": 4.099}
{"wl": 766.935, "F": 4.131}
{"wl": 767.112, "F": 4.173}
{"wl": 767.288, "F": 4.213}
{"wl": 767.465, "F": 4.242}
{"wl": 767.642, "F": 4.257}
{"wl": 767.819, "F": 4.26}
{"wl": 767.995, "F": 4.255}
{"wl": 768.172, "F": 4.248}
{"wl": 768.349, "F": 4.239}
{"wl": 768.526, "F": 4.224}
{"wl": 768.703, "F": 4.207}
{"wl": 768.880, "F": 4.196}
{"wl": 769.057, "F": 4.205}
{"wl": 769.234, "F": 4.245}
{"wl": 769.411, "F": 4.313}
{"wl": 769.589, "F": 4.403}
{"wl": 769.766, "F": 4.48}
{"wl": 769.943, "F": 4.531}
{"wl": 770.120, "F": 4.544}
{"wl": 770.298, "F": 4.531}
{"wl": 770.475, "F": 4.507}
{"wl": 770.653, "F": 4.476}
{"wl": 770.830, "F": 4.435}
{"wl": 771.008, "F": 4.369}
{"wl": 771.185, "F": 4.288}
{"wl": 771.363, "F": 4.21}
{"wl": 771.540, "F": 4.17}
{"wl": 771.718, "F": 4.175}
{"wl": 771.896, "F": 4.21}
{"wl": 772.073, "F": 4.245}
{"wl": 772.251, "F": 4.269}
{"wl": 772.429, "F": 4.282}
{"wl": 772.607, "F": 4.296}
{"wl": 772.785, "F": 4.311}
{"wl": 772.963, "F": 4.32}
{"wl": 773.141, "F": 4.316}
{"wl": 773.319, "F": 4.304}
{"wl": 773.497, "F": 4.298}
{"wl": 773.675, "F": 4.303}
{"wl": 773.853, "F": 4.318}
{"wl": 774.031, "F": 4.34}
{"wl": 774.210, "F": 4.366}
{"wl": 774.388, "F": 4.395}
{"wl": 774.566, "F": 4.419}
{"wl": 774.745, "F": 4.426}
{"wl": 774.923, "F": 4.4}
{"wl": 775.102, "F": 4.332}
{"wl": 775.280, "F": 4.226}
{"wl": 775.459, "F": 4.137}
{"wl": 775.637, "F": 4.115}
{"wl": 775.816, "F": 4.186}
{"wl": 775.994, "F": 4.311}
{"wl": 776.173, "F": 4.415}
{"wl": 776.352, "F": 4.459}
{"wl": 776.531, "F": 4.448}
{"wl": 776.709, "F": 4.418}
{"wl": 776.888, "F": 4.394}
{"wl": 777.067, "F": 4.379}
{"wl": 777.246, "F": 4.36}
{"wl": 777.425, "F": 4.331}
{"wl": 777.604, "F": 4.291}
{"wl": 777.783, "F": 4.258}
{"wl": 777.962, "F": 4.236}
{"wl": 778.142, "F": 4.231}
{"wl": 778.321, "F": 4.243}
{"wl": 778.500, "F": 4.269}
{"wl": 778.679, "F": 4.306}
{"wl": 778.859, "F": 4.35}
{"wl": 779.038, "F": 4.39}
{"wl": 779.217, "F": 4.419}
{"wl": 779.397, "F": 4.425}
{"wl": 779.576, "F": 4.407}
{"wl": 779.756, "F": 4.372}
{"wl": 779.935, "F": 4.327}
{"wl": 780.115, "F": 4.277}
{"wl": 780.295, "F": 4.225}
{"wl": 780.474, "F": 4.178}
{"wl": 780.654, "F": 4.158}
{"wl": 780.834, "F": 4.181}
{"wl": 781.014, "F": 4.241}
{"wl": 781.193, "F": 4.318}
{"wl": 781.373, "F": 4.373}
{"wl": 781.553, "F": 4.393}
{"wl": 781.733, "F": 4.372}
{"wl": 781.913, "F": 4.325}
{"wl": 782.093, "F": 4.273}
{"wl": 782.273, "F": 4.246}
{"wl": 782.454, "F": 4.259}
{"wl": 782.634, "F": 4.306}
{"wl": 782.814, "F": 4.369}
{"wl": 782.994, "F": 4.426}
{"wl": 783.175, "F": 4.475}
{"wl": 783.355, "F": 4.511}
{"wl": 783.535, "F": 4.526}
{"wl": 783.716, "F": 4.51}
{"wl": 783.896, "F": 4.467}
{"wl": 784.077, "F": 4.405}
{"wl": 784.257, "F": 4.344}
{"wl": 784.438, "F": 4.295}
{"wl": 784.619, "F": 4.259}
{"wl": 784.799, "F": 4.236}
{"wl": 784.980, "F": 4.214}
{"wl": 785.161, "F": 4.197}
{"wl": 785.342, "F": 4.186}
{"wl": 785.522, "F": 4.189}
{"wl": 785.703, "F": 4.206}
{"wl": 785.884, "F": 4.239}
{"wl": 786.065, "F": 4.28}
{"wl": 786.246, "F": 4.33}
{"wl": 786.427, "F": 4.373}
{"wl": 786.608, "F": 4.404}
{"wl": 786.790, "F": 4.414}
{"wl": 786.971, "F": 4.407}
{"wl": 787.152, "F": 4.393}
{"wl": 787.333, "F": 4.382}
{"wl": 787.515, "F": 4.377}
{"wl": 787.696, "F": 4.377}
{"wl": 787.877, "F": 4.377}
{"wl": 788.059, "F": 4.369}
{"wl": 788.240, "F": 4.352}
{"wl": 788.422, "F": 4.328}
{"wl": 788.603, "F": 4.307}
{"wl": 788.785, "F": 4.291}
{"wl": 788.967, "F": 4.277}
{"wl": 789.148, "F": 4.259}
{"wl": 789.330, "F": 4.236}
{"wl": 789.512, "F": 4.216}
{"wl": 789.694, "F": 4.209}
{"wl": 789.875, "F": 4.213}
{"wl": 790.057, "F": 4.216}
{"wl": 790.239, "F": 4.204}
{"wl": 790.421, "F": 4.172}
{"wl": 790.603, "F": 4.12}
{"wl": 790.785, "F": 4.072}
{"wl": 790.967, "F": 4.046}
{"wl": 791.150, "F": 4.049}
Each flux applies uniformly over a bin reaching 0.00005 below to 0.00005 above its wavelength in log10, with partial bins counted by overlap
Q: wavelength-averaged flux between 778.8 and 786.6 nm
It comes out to 4.32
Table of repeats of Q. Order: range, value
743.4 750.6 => 4.6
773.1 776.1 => 4.31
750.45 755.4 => 4.61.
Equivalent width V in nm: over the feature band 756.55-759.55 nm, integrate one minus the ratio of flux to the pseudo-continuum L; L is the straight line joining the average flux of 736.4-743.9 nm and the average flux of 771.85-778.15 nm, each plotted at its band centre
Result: -0.07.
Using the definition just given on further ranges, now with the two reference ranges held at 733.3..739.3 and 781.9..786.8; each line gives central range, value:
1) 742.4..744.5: 0.04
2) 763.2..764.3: -0.02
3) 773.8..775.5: 0.01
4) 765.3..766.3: 0.05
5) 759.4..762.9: -0.06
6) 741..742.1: 0.04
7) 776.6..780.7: 0.04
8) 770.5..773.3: 0.06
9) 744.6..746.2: -0.03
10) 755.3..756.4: -0.03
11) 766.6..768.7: 0.10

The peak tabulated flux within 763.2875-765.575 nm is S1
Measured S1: 4.541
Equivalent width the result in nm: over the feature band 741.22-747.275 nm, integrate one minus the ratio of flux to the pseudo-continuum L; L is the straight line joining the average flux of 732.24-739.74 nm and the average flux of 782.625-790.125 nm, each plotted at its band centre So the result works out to 0.07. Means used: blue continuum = 4.6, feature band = 4.5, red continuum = 4.33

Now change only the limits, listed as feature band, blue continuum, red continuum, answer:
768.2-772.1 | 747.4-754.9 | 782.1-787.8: 0.12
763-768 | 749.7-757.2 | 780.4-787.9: 0.20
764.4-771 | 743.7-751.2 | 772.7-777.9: 0.17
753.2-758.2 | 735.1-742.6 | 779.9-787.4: -0.14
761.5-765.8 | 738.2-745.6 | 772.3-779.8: -0.06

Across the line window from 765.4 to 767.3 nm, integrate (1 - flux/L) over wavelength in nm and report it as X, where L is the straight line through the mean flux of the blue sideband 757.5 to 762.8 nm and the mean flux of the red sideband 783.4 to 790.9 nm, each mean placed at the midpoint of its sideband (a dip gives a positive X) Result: 0.13 nm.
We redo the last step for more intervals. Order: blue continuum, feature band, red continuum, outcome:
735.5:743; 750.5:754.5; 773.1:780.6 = -0.14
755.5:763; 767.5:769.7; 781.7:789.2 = 0.10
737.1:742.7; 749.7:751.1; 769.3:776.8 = -0.04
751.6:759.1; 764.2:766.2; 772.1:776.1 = 0.06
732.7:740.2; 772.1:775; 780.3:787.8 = 0.04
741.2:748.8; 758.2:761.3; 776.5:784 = -0.03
